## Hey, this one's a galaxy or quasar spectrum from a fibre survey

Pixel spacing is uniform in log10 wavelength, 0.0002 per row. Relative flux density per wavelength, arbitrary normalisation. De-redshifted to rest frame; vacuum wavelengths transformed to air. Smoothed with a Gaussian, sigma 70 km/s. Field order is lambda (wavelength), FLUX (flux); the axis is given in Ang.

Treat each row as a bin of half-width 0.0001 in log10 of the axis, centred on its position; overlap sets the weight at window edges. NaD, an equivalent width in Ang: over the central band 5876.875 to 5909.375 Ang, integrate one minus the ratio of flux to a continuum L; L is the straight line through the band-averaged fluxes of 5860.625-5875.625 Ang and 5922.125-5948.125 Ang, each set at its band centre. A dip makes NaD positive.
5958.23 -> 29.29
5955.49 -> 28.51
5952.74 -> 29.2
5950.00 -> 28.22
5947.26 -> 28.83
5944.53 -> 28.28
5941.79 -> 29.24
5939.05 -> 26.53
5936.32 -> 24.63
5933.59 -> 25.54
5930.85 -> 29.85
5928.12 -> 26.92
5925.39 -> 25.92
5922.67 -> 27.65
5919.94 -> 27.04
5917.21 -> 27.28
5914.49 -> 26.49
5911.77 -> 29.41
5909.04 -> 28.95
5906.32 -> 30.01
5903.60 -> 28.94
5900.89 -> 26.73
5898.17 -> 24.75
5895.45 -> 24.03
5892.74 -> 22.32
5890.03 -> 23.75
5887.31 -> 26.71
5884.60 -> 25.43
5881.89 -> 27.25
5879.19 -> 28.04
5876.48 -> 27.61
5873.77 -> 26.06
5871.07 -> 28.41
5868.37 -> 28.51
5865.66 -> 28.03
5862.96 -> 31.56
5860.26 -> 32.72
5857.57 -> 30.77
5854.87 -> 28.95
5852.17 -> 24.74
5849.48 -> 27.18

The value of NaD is 2.1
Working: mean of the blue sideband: 28.7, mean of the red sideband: 27.3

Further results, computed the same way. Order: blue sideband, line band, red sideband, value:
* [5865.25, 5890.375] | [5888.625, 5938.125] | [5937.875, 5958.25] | 2.0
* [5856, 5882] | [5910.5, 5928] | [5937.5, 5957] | 0.8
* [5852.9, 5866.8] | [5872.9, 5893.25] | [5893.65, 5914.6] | 1.9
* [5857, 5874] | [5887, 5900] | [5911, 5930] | 1.9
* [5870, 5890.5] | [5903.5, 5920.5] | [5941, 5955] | -0.4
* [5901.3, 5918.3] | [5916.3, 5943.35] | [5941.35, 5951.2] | 1.4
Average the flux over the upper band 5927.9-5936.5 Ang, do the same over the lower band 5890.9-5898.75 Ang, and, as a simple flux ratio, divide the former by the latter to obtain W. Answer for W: 1.1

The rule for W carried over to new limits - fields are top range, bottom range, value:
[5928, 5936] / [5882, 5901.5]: 1.09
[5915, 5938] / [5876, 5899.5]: 1.05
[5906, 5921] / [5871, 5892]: 1.06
